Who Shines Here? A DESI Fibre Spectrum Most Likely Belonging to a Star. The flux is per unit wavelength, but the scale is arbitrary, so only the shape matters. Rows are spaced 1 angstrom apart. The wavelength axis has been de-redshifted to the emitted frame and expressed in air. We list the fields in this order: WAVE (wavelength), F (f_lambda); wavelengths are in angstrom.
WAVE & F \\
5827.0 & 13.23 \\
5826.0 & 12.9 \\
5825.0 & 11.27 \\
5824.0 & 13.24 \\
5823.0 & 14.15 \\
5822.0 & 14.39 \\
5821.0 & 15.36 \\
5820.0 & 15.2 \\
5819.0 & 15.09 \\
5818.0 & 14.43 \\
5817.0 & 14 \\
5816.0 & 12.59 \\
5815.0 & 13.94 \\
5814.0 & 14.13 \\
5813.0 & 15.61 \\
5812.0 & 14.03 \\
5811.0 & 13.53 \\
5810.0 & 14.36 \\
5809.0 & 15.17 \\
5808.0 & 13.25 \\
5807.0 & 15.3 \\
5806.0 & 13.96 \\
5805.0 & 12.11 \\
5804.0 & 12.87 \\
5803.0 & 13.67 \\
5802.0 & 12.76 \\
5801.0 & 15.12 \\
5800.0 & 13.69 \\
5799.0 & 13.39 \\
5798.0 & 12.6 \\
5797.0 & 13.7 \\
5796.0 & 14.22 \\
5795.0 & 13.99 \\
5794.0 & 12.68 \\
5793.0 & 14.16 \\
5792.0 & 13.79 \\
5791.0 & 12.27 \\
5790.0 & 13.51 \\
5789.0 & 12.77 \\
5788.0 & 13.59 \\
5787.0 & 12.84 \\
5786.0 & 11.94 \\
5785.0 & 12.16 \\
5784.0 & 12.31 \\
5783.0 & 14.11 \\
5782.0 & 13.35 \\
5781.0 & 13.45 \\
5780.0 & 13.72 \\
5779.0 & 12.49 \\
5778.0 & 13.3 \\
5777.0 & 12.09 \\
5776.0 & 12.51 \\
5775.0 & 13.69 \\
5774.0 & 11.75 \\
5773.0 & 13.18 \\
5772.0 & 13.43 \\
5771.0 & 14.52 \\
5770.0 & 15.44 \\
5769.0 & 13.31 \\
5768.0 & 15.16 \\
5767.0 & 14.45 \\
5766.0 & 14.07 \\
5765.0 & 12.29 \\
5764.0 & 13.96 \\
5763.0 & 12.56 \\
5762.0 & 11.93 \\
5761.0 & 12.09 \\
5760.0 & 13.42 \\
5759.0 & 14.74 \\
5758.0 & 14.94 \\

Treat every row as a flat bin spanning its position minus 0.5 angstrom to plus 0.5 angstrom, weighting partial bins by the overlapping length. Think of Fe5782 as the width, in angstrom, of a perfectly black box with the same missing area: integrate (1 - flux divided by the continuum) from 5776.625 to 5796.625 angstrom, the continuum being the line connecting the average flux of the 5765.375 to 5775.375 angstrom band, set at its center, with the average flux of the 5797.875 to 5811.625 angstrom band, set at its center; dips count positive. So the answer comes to 1.0 angstrom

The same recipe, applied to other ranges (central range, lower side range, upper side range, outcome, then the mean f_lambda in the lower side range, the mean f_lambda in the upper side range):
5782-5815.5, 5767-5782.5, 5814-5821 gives 0.9 angstrom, 13.5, 14.3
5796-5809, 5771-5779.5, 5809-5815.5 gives 0.3 angstrom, 12.9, 14.3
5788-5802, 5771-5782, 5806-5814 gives 0.3 angstrom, 13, 14.4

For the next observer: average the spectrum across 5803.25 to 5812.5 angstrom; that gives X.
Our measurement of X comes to 13.8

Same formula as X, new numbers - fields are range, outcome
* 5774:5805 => 13.2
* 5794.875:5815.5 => 13.9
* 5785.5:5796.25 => 13.2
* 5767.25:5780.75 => 13.4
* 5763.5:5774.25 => 13.8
